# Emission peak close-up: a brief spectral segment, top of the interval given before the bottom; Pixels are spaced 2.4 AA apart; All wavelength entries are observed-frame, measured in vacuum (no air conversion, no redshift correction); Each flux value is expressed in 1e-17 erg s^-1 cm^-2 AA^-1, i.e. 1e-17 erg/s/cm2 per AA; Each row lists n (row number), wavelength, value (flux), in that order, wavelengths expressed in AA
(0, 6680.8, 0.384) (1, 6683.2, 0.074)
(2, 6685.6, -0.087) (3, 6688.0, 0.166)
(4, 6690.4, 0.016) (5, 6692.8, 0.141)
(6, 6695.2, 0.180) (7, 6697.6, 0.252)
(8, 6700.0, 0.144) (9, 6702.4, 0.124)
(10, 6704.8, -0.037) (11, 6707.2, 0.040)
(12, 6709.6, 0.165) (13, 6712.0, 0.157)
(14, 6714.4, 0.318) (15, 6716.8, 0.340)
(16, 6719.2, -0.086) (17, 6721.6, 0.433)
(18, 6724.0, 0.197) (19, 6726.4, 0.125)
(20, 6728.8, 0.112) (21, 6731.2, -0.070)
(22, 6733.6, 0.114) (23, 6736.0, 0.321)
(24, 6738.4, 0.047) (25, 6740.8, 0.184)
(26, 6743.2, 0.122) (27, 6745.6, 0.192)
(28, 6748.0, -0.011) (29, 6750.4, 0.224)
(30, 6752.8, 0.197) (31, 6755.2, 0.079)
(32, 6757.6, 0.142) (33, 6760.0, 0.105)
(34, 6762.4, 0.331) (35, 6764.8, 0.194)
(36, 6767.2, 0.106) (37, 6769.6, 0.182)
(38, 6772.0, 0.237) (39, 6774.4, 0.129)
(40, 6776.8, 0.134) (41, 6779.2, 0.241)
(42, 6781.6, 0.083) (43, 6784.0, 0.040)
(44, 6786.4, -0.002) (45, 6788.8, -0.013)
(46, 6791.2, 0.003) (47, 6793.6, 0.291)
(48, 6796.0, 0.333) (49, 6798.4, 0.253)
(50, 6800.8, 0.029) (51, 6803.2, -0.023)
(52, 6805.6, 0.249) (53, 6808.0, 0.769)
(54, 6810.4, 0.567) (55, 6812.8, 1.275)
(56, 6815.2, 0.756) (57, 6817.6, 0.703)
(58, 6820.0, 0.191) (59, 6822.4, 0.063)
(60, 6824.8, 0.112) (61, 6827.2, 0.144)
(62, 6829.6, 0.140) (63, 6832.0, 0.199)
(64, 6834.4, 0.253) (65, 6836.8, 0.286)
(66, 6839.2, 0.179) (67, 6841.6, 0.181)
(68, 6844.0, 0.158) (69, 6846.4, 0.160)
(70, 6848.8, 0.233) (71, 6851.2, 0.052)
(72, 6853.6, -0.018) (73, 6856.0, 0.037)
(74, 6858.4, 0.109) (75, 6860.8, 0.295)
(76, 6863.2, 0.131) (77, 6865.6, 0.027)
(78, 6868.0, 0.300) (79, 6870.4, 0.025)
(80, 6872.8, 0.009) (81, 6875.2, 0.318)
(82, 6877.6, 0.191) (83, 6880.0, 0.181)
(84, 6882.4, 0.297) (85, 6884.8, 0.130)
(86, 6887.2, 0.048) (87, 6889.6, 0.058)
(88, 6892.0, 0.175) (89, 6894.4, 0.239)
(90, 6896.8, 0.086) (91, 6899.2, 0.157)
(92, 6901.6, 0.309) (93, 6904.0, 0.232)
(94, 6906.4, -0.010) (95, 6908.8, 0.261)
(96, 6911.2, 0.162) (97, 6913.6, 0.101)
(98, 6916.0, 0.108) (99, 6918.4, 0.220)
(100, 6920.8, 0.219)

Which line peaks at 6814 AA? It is [O II]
